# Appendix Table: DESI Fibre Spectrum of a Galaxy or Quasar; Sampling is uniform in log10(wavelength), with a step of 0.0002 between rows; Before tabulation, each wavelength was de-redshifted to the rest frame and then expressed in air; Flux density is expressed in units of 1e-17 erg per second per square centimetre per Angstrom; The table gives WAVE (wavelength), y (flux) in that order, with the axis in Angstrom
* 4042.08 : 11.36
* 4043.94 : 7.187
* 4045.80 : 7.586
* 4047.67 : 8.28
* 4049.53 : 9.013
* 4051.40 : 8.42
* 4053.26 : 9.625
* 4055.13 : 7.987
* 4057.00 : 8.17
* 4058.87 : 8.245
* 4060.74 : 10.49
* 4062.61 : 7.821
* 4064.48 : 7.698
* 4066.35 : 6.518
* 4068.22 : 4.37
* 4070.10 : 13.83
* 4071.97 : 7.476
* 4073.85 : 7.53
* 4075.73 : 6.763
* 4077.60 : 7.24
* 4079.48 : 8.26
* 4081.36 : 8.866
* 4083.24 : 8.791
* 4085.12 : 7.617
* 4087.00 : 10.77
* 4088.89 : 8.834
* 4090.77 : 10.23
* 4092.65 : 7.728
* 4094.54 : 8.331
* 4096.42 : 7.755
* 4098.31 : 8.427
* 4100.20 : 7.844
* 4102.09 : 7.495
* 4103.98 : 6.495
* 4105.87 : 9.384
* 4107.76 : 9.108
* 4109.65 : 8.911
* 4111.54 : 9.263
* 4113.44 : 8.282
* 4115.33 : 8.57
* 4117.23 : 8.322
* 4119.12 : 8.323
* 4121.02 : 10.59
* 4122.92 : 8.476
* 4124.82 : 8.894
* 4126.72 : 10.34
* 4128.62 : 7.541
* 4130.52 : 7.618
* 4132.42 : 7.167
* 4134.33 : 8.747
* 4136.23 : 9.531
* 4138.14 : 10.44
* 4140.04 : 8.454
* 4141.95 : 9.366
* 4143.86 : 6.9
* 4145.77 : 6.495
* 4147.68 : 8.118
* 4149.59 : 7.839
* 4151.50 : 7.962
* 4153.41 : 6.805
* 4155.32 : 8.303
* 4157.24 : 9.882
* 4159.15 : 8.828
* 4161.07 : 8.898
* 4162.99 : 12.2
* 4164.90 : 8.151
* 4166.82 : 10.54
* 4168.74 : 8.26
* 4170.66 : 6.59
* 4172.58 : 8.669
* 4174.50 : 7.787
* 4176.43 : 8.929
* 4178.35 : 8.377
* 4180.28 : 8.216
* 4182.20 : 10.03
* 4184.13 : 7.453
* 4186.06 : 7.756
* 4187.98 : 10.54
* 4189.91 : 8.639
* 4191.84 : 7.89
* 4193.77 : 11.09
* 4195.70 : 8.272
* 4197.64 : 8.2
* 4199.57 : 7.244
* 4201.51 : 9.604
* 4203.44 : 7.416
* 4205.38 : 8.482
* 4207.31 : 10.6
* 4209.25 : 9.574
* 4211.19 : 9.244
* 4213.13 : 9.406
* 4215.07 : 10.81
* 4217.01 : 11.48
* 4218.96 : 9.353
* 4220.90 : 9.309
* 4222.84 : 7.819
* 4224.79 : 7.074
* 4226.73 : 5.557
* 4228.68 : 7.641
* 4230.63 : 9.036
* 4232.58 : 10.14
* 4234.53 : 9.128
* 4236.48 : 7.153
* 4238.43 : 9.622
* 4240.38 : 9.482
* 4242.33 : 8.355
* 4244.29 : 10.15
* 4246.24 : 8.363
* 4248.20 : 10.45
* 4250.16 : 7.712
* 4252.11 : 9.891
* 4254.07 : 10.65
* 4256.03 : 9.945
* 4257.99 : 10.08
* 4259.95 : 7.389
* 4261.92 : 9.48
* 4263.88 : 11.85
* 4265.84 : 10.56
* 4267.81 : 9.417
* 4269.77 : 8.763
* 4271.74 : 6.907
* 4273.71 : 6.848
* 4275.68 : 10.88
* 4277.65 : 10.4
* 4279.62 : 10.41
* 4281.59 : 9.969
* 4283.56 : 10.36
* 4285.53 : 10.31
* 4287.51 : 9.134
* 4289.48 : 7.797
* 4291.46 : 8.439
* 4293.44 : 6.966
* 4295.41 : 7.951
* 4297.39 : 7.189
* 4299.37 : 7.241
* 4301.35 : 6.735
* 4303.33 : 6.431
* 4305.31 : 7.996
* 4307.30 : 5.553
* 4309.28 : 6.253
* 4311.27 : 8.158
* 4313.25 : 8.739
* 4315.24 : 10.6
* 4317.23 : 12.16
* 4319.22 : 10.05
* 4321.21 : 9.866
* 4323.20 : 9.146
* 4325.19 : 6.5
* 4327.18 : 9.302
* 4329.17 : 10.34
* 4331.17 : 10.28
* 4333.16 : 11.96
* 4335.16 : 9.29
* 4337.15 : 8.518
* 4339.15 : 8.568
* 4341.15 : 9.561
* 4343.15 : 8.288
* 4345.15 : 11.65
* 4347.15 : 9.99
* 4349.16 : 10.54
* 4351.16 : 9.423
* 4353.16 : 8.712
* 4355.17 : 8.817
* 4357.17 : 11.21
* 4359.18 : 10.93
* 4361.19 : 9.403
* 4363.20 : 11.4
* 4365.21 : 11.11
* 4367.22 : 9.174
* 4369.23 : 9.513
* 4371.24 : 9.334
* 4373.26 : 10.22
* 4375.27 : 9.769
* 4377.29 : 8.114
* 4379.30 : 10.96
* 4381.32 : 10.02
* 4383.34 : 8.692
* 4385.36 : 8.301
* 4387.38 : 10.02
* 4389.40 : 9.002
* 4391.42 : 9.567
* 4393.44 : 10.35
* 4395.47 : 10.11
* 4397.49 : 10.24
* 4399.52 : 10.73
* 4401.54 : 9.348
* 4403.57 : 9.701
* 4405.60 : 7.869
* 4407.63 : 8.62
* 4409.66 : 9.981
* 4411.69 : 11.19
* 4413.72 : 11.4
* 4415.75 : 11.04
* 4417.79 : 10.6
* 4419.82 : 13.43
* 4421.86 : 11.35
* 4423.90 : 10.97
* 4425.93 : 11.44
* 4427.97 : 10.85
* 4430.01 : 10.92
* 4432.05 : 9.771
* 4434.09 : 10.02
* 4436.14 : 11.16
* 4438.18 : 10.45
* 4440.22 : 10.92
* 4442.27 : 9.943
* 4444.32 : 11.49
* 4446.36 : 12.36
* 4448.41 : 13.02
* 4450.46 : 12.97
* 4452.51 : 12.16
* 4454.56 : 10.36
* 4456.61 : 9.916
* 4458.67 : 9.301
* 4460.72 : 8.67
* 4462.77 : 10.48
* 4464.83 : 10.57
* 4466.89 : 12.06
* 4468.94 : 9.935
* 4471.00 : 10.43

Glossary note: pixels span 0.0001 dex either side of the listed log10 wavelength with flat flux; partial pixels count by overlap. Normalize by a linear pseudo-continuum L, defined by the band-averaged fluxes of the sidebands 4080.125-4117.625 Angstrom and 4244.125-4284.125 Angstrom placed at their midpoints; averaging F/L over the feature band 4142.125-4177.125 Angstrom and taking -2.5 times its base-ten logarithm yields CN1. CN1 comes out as 0.06 mag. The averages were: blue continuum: 8.55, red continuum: 9.53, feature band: 8.42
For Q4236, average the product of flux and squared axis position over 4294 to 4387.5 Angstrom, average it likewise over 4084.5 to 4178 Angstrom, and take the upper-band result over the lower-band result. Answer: 1.19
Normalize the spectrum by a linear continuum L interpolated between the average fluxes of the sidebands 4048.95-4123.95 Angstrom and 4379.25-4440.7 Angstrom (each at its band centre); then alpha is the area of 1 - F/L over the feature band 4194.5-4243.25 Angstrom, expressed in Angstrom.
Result 2.0 Angstrom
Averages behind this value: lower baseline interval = 8.44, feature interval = 8.81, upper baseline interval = 10.3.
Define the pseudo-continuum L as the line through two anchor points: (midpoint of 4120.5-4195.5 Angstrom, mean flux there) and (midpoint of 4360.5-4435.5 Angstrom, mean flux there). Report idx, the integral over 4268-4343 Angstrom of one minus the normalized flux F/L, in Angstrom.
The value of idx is 6.00 Angstrom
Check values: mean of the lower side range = 8.66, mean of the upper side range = 10.1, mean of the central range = 8.8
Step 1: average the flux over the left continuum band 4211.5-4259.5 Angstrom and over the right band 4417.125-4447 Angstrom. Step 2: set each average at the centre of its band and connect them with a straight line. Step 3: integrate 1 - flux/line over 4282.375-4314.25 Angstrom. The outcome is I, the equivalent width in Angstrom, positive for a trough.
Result 6.12 Angstrom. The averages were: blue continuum 9.09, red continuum 11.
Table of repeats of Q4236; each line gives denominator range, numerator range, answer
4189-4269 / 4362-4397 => 1.15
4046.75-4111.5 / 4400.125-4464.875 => 1.51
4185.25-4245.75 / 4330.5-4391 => 1.17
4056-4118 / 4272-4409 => 1.25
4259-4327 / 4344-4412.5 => 1.17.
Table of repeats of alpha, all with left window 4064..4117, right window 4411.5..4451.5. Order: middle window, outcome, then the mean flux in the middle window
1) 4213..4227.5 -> 0.9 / 8.87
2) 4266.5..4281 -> 1.1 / 9.14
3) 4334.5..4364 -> 2.3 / 9.75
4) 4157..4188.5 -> 0.6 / 8.84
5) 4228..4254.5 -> 1.4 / 9.11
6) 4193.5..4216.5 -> 0.4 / 9.15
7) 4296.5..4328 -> 6.1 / 8.24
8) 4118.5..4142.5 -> -0.6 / 8.88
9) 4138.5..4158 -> 1.6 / 8.07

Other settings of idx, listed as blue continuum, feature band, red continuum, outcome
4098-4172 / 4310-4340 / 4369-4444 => 0.5 Angstrom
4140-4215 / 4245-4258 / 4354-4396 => -0.7 Angstrom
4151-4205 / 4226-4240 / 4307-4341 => 0.7 Angstrom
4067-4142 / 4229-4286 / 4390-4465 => 0.7 Angstrom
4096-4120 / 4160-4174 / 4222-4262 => -0.8 Angstrom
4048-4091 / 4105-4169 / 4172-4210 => -0.9 Angstrom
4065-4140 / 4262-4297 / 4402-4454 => 2.1 Angstrom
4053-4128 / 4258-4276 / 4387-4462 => 0.9 Angstrom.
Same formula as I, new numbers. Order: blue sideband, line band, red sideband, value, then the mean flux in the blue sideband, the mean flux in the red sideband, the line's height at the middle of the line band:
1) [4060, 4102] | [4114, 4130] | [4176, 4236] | -0.7 Angstrom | 8.3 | 8.83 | 8.48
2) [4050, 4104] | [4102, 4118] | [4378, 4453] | 0.1 Angstrom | 8.3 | 10.5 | 8.52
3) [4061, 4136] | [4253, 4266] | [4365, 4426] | -0.9 Angstrom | 8.4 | 10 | 9.29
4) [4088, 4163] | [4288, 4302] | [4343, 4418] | 2.8 Angstrom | 8.52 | 9.89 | 9.43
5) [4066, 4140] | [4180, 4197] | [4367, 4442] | 0.1 Angstrom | 8.5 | 10.2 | 8.97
